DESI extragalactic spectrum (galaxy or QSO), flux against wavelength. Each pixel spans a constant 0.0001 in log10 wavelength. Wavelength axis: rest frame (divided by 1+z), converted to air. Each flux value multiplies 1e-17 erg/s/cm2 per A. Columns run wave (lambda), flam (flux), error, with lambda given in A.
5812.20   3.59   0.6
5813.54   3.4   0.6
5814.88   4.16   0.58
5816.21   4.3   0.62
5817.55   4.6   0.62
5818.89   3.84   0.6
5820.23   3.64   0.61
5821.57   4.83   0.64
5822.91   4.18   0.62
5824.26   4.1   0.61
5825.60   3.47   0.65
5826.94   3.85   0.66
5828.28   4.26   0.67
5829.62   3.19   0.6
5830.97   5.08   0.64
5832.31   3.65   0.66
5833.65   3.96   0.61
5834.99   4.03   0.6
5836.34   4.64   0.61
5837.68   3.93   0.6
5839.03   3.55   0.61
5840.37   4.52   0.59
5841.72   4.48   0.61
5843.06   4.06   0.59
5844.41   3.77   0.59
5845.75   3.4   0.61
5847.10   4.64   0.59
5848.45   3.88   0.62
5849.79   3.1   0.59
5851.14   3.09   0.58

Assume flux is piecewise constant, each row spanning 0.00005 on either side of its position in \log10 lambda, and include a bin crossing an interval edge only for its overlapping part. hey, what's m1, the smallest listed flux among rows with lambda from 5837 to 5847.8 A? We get 3.4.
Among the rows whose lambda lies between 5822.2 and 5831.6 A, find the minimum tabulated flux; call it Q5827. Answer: 3.19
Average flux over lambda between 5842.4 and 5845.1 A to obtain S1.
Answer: 3.91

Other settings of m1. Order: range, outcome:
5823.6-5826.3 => 3.47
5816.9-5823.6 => 3.64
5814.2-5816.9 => 4.16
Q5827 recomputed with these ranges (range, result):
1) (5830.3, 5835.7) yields 3.65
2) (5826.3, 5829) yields 3.85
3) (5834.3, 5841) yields 3.55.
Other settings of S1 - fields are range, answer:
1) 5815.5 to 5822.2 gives 4.24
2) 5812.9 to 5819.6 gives 4.06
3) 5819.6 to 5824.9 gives 4.19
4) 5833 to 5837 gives 4.21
